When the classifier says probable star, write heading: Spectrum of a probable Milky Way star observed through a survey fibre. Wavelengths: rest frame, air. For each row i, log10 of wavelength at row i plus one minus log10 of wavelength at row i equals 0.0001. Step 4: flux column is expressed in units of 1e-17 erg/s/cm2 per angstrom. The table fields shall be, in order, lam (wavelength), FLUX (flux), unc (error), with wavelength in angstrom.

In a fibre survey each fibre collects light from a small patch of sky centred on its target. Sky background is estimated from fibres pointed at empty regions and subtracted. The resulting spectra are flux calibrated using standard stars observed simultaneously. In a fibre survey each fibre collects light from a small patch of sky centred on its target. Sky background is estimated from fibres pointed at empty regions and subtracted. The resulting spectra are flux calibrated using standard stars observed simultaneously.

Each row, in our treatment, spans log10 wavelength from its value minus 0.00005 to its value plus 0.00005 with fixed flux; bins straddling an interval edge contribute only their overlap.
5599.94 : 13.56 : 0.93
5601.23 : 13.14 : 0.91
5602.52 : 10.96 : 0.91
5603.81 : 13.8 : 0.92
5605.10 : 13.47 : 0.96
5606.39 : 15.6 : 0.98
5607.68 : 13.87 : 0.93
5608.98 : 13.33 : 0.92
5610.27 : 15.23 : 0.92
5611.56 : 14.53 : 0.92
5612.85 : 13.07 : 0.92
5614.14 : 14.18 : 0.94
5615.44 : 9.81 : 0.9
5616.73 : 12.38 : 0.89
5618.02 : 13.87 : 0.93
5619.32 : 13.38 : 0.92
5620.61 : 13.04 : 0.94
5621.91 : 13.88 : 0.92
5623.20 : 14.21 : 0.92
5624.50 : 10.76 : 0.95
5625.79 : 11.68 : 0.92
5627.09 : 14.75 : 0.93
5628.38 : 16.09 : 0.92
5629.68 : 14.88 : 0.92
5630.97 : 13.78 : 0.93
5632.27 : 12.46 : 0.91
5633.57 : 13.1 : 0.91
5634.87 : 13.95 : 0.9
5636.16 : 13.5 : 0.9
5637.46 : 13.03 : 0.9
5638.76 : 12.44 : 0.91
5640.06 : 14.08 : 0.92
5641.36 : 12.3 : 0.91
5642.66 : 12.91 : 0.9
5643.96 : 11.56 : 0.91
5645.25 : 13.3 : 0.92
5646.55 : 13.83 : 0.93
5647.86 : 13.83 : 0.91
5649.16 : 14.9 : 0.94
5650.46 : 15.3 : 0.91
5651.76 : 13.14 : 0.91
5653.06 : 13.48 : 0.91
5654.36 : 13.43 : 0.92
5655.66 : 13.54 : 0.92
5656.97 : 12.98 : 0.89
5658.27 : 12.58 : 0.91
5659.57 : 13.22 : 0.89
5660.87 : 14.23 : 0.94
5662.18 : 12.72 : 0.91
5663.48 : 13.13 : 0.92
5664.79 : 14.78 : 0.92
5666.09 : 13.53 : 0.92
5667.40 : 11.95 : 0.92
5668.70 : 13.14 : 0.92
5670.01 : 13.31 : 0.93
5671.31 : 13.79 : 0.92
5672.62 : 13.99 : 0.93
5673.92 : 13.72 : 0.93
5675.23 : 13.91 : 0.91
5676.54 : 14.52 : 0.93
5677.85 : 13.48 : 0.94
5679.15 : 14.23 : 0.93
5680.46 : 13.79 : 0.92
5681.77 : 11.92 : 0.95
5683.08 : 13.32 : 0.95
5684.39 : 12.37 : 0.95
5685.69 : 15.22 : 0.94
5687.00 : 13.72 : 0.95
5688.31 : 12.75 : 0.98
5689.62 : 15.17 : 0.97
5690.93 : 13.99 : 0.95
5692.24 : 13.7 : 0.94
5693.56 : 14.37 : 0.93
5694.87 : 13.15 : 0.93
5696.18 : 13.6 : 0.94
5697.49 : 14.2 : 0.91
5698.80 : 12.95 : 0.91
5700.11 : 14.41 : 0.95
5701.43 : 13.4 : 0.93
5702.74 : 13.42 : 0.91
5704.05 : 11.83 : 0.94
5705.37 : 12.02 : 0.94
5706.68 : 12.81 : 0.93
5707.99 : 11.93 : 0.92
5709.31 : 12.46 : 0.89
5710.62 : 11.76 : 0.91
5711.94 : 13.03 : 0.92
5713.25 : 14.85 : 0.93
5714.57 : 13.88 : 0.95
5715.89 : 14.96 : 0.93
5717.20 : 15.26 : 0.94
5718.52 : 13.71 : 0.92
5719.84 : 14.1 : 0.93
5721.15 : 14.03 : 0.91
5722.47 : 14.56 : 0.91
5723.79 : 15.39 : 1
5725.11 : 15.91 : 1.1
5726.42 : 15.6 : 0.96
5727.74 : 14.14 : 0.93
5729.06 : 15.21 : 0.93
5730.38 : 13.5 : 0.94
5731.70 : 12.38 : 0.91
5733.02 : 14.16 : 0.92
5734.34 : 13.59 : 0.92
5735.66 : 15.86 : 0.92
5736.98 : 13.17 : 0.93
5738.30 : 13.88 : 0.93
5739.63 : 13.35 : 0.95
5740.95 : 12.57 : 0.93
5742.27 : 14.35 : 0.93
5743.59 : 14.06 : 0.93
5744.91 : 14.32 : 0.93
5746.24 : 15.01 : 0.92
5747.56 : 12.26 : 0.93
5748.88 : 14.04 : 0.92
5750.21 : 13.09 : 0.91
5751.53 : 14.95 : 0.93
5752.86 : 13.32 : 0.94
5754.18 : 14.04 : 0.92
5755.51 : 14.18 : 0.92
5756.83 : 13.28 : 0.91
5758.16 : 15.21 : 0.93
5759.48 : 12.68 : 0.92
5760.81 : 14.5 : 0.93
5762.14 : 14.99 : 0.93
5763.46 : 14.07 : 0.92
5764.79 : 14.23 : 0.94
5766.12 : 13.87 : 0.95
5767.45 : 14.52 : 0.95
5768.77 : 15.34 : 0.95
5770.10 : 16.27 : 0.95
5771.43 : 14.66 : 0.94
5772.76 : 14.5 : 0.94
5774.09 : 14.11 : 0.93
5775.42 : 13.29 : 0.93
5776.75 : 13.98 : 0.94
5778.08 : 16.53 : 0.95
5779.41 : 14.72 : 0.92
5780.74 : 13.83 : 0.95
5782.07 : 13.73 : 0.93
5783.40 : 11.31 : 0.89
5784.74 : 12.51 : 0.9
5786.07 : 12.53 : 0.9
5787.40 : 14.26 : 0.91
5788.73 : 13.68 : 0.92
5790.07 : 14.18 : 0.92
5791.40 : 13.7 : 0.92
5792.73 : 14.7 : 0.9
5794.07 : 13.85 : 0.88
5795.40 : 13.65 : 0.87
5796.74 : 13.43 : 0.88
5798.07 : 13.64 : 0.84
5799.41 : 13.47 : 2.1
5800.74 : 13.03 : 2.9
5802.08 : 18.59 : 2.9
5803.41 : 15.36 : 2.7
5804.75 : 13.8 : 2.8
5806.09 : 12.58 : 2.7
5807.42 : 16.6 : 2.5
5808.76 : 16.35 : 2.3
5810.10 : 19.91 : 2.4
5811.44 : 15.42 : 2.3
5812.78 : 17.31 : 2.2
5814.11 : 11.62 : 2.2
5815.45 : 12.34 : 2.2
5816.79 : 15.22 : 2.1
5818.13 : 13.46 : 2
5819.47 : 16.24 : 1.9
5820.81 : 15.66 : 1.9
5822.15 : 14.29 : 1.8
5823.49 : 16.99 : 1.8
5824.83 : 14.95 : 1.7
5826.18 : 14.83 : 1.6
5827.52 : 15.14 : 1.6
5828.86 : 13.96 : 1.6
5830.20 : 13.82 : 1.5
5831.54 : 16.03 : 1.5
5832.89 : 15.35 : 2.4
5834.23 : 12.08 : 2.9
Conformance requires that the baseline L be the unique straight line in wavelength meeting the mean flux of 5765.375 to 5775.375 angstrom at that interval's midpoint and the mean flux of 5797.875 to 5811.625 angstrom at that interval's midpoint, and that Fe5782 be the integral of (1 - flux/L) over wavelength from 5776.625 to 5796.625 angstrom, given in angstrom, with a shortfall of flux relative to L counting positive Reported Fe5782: 1.6 angstrom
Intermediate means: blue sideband 14.7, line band 13.8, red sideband 15.4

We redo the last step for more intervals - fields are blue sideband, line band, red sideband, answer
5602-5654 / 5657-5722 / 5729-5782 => 1.24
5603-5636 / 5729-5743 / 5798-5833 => 0.66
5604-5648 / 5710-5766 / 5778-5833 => 0.17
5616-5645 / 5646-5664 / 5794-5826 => -0.14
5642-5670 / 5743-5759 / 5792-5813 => 0.56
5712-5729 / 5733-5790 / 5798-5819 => 3.02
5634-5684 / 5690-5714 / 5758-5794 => 0.78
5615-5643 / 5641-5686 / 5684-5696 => 0.39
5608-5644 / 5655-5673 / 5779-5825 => 0.31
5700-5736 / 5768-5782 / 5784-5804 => -0.70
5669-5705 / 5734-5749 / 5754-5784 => 0.19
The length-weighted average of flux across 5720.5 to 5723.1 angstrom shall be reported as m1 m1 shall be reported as 14.3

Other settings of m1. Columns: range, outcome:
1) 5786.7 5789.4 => 14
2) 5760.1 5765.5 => 14.4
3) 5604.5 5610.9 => 14.3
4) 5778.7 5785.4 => 13.2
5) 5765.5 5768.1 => 14.2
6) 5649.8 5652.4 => 14.2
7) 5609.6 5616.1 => 13.4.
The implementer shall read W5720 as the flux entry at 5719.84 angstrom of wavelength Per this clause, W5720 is 14.1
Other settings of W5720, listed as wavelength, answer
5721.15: 14.03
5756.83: 13.28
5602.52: 10.96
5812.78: 17.31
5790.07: 14.18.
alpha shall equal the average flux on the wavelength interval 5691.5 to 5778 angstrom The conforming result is 14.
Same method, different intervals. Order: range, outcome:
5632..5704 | 13.5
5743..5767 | 14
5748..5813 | 14.4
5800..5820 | 15.2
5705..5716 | 13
